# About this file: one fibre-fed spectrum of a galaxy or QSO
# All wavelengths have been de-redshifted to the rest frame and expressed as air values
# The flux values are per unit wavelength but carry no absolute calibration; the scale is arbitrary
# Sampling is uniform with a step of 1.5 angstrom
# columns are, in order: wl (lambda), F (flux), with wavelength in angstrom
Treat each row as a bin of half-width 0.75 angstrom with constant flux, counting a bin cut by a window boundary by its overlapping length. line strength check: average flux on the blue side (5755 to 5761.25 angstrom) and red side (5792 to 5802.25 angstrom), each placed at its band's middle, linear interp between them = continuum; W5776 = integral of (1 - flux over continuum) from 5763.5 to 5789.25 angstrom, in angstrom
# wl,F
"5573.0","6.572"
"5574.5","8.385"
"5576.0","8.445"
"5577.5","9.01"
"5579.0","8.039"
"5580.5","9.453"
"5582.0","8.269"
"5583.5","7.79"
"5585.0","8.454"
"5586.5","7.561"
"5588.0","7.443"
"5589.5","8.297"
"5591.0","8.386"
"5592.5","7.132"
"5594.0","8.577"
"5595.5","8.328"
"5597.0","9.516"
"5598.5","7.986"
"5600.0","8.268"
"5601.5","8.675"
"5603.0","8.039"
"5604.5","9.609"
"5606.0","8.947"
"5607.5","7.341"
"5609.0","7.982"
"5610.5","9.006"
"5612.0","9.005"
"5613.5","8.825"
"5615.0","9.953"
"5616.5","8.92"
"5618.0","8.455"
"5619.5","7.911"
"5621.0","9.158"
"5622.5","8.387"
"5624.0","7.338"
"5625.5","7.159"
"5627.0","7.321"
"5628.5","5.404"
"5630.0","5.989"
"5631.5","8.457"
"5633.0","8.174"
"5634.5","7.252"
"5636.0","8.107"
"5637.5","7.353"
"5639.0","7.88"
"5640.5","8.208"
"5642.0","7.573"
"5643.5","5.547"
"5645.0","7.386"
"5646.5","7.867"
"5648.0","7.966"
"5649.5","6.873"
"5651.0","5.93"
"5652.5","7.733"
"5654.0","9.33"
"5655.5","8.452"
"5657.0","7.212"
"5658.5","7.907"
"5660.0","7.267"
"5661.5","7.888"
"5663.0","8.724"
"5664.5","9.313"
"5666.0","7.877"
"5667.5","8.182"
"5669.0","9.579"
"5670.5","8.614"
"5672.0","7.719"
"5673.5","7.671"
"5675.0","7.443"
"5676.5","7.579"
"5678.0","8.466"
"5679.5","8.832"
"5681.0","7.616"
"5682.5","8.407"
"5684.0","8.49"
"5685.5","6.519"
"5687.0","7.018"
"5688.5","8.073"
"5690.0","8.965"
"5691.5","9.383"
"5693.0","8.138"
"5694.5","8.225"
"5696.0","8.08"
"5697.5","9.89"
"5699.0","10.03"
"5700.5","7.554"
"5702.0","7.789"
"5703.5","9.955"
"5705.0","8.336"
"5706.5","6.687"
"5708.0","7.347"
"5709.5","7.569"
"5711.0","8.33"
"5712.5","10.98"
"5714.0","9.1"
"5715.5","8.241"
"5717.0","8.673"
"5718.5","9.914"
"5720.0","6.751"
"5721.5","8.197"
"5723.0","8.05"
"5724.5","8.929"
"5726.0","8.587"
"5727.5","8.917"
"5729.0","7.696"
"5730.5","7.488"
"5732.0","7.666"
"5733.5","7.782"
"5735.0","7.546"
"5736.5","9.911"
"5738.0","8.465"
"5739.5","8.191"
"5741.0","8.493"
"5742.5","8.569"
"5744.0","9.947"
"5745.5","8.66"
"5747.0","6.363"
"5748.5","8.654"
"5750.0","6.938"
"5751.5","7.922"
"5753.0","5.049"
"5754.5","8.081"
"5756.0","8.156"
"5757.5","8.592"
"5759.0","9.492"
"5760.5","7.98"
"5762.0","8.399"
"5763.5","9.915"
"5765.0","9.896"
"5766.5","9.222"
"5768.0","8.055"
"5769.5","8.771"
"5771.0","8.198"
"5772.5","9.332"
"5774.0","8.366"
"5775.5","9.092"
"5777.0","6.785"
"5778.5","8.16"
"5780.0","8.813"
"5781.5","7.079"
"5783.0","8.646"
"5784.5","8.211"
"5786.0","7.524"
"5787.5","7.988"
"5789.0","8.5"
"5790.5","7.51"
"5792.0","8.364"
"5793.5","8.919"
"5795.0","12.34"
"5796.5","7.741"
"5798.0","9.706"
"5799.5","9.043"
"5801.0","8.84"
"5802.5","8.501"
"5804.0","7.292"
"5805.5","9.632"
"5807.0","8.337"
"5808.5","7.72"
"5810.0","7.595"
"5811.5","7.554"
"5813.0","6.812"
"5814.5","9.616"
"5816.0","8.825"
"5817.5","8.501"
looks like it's 1.3 angstrom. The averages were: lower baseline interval 8.54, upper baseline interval 9.31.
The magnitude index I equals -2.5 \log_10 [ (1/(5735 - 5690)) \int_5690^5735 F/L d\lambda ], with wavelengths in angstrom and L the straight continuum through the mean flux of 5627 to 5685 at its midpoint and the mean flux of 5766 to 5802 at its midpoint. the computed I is -0.039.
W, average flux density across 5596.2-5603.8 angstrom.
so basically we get 8.5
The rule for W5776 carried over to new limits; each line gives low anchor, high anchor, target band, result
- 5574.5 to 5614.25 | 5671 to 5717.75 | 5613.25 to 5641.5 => 1.6 angstrom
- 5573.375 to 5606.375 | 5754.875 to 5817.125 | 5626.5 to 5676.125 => 4.2 angstrom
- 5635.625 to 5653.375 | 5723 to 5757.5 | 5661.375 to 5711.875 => -3.7 angstrom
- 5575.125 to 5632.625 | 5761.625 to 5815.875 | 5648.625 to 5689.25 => 1.9 angstrom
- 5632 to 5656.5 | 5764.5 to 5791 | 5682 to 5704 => -1.5 angstrom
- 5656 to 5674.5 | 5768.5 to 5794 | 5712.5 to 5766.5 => -1.0 angstrom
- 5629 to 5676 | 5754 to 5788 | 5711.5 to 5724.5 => -0.9 angstrom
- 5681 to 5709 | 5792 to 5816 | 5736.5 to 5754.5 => 0.9 angstrom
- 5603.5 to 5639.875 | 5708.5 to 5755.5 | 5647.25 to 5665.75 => 0.6 angstrom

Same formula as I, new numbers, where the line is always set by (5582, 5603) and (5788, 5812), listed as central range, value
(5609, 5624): -0.06 mag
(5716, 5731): 0.02 mag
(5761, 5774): -0.05 mag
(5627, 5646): 0.14 mag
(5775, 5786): 0.07 mag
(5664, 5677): 0.02 mag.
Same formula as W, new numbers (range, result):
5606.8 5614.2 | 8.44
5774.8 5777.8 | 7.92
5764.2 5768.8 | 9.06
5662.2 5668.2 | 8.52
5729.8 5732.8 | 7.58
